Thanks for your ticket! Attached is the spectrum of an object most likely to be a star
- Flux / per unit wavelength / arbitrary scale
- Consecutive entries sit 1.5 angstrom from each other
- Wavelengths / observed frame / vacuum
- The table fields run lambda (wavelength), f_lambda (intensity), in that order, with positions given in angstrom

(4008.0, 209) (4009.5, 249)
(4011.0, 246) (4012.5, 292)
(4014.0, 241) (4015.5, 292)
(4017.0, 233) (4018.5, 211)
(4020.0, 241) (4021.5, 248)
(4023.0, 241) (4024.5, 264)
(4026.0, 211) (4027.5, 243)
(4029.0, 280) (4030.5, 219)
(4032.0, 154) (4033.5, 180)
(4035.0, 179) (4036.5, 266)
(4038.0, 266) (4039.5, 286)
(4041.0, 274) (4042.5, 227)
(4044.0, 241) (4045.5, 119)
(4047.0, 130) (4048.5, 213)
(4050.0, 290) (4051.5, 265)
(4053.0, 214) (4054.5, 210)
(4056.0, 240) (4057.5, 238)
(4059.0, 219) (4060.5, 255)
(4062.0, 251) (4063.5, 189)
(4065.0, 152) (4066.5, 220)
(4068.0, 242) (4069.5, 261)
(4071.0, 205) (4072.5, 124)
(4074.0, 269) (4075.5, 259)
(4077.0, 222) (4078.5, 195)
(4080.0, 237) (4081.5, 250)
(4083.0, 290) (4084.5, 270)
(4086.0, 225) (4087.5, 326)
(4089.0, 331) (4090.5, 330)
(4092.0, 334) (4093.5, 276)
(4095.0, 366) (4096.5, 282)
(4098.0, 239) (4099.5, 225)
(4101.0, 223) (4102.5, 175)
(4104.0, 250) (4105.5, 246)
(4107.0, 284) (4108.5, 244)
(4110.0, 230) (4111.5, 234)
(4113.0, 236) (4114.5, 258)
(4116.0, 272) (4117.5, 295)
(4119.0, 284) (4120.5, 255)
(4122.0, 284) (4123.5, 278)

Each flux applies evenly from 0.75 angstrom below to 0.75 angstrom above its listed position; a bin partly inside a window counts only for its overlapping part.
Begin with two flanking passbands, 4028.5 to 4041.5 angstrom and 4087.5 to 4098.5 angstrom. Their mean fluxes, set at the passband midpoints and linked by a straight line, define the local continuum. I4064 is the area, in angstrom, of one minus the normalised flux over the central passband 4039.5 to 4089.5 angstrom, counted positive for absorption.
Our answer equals 7.3 angstrom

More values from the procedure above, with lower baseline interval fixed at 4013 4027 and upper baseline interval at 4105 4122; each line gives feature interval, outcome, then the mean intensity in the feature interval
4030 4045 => 1.1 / 228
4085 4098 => -2.5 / 304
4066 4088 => 1.2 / 239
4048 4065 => 1.2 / 232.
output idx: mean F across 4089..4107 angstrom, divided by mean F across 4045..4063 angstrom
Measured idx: 1.23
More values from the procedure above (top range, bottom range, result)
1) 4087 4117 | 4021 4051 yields 1.18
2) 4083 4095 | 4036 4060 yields 1.31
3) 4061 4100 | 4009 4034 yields 1.06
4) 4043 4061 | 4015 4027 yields 0.91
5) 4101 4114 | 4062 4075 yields 1.12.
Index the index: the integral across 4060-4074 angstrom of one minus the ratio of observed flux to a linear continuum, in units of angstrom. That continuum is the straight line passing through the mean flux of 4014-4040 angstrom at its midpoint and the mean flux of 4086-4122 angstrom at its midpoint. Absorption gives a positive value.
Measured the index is 2.2 angstrom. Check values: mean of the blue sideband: 236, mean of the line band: 213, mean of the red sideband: 269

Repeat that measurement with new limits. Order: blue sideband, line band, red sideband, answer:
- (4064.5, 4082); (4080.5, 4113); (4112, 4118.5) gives -3.08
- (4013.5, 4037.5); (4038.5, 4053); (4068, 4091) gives 0.72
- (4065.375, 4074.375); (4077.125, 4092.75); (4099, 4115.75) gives -3.60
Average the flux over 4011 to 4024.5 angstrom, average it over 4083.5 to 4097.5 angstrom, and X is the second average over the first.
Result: 1.2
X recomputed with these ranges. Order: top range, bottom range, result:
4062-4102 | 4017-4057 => 1.10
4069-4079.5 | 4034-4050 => 0.98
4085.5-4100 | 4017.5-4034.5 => 1.31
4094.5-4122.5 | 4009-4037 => 1.08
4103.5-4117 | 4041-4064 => 1.13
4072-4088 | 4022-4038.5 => 1.07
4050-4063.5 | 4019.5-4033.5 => 1.03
